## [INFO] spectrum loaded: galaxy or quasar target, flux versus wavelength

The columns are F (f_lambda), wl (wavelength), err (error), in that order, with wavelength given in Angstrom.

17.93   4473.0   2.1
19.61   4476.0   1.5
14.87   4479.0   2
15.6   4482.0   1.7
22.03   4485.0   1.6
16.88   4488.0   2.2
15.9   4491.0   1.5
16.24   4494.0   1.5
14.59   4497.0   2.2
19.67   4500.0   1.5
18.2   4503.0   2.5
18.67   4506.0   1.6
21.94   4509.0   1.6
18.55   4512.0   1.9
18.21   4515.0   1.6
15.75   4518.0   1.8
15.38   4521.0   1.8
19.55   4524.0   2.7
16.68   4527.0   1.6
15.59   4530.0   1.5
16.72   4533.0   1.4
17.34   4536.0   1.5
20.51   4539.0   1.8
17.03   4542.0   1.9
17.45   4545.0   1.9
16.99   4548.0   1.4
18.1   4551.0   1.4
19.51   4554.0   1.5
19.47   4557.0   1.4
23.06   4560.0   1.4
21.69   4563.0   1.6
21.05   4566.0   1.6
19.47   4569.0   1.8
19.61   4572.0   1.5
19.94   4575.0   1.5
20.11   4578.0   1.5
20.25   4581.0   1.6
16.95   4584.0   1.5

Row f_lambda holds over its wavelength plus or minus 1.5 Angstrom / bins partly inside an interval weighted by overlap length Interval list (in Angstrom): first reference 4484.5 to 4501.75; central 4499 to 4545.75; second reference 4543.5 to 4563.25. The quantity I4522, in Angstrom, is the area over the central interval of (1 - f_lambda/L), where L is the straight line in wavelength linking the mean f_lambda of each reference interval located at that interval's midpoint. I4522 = 0.8 Angstrom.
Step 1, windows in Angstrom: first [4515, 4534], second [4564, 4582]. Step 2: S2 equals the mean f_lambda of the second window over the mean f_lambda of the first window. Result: 1.2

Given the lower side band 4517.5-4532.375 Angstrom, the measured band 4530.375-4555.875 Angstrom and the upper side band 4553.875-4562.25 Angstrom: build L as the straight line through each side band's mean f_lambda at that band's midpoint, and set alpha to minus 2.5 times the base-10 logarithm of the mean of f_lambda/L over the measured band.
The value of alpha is 0.07 mag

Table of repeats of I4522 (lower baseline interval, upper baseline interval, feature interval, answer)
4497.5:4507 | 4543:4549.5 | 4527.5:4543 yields 0.1 Angstrom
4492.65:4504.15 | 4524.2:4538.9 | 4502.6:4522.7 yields -1.1 Angstrom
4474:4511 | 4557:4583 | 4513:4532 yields 2.0 Angstrom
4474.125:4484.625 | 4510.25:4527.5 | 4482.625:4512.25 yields -1.4 Angstrom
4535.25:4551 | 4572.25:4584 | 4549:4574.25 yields -1.8 Angstrom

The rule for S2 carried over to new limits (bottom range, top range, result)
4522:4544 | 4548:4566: 1.15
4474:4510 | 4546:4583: 1.12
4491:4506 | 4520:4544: 1.01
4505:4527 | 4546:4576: 1.09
